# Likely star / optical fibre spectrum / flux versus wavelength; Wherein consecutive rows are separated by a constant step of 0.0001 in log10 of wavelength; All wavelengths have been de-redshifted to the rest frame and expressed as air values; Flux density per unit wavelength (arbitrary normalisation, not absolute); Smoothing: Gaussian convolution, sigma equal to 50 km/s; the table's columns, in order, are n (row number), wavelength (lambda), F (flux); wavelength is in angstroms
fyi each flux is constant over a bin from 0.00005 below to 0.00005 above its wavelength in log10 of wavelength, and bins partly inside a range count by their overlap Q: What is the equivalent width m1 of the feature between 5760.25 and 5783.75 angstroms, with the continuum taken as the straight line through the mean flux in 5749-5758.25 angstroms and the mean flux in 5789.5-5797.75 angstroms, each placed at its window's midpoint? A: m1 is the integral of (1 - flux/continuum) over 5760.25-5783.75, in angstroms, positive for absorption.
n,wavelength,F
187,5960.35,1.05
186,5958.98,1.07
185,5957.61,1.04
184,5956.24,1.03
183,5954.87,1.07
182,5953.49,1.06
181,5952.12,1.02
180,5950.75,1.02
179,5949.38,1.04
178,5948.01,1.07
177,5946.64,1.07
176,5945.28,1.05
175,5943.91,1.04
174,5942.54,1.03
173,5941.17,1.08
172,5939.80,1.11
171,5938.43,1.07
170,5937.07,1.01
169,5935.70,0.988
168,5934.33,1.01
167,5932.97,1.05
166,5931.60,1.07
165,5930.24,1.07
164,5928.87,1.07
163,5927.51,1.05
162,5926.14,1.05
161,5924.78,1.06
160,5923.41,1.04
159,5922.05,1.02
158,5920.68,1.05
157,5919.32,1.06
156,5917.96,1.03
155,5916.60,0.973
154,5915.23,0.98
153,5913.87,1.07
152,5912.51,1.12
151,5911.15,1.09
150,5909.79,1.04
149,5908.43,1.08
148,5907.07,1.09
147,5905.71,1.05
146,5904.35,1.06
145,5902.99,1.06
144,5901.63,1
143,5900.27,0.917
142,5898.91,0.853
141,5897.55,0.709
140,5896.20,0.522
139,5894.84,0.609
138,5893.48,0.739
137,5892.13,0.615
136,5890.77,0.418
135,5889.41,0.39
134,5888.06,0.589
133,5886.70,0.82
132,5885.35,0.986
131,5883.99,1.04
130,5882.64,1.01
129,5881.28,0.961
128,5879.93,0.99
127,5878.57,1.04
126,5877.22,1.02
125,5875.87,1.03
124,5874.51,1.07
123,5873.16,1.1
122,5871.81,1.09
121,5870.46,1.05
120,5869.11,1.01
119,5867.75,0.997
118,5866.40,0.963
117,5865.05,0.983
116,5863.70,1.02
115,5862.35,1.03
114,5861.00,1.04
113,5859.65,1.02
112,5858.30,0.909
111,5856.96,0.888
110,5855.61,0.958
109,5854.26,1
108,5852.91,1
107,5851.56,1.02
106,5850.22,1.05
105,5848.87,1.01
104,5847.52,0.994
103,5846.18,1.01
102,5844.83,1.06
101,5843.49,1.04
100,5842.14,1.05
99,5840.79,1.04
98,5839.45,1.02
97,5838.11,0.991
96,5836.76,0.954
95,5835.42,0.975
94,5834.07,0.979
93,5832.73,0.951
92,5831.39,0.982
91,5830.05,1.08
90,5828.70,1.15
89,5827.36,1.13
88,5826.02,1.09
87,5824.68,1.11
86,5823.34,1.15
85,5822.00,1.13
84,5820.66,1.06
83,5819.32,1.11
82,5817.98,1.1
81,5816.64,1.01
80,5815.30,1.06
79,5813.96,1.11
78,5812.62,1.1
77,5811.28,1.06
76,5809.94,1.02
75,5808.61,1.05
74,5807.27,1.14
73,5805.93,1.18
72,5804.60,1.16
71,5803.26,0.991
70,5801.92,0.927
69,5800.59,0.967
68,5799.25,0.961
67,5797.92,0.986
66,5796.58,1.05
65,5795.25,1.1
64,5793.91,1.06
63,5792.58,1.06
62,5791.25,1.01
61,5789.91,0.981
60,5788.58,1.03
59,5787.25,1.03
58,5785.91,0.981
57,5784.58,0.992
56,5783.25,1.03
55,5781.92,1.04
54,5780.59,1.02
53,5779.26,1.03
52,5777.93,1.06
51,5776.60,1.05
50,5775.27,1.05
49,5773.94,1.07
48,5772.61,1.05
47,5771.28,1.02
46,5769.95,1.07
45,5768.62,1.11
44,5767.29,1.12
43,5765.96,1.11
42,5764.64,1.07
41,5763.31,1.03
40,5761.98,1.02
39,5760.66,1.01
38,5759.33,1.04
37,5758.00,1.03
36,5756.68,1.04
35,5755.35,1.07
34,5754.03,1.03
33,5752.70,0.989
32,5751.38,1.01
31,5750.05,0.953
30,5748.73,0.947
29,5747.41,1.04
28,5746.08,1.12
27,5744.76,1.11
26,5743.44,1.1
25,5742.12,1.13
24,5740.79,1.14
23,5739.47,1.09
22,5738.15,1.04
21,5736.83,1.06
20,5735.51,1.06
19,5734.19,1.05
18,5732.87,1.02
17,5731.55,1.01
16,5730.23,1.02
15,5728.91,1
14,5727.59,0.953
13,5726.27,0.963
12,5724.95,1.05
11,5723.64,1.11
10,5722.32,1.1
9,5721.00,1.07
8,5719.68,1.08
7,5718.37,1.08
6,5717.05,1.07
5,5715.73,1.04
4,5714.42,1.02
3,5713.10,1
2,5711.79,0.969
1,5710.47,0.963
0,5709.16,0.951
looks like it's -0.6 angstroms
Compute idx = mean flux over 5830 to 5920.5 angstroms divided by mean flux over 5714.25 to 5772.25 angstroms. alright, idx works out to 0.91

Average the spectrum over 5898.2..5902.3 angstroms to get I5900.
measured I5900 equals 0.921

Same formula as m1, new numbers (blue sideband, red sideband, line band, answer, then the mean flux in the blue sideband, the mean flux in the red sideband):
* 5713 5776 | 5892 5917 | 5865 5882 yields -1.3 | 1.05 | 0.932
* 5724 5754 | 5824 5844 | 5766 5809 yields -0.3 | 1.04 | 1.04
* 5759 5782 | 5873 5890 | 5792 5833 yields -2.5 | 1.05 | 0.924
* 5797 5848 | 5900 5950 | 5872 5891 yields 2.6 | 1.05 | 1.05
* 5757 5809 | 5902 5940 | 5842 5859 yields 0.8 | 1.04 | 1.05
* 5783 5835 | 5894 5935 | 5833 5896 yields 4.9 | 1.05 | 0.994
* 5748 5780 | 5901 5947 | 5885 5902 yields 5.7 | 1.04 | 1.05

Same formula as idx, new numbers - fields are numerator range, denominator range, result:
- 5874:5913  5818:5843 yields 0.85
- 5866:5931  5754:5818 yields 0.91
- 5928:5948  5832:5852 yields 1.04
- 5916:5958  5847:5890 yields 1.08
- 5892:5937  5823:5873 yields 0.96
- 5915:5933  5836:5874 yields 1.03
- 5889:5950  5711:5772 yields 0.93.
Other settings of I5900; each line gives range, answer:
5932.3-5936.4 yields 1.02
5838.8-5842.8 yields 1.04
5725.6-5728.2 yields 0.957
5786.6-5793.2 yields 1.02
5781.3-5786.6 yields 1.01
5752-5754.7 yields 1.01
